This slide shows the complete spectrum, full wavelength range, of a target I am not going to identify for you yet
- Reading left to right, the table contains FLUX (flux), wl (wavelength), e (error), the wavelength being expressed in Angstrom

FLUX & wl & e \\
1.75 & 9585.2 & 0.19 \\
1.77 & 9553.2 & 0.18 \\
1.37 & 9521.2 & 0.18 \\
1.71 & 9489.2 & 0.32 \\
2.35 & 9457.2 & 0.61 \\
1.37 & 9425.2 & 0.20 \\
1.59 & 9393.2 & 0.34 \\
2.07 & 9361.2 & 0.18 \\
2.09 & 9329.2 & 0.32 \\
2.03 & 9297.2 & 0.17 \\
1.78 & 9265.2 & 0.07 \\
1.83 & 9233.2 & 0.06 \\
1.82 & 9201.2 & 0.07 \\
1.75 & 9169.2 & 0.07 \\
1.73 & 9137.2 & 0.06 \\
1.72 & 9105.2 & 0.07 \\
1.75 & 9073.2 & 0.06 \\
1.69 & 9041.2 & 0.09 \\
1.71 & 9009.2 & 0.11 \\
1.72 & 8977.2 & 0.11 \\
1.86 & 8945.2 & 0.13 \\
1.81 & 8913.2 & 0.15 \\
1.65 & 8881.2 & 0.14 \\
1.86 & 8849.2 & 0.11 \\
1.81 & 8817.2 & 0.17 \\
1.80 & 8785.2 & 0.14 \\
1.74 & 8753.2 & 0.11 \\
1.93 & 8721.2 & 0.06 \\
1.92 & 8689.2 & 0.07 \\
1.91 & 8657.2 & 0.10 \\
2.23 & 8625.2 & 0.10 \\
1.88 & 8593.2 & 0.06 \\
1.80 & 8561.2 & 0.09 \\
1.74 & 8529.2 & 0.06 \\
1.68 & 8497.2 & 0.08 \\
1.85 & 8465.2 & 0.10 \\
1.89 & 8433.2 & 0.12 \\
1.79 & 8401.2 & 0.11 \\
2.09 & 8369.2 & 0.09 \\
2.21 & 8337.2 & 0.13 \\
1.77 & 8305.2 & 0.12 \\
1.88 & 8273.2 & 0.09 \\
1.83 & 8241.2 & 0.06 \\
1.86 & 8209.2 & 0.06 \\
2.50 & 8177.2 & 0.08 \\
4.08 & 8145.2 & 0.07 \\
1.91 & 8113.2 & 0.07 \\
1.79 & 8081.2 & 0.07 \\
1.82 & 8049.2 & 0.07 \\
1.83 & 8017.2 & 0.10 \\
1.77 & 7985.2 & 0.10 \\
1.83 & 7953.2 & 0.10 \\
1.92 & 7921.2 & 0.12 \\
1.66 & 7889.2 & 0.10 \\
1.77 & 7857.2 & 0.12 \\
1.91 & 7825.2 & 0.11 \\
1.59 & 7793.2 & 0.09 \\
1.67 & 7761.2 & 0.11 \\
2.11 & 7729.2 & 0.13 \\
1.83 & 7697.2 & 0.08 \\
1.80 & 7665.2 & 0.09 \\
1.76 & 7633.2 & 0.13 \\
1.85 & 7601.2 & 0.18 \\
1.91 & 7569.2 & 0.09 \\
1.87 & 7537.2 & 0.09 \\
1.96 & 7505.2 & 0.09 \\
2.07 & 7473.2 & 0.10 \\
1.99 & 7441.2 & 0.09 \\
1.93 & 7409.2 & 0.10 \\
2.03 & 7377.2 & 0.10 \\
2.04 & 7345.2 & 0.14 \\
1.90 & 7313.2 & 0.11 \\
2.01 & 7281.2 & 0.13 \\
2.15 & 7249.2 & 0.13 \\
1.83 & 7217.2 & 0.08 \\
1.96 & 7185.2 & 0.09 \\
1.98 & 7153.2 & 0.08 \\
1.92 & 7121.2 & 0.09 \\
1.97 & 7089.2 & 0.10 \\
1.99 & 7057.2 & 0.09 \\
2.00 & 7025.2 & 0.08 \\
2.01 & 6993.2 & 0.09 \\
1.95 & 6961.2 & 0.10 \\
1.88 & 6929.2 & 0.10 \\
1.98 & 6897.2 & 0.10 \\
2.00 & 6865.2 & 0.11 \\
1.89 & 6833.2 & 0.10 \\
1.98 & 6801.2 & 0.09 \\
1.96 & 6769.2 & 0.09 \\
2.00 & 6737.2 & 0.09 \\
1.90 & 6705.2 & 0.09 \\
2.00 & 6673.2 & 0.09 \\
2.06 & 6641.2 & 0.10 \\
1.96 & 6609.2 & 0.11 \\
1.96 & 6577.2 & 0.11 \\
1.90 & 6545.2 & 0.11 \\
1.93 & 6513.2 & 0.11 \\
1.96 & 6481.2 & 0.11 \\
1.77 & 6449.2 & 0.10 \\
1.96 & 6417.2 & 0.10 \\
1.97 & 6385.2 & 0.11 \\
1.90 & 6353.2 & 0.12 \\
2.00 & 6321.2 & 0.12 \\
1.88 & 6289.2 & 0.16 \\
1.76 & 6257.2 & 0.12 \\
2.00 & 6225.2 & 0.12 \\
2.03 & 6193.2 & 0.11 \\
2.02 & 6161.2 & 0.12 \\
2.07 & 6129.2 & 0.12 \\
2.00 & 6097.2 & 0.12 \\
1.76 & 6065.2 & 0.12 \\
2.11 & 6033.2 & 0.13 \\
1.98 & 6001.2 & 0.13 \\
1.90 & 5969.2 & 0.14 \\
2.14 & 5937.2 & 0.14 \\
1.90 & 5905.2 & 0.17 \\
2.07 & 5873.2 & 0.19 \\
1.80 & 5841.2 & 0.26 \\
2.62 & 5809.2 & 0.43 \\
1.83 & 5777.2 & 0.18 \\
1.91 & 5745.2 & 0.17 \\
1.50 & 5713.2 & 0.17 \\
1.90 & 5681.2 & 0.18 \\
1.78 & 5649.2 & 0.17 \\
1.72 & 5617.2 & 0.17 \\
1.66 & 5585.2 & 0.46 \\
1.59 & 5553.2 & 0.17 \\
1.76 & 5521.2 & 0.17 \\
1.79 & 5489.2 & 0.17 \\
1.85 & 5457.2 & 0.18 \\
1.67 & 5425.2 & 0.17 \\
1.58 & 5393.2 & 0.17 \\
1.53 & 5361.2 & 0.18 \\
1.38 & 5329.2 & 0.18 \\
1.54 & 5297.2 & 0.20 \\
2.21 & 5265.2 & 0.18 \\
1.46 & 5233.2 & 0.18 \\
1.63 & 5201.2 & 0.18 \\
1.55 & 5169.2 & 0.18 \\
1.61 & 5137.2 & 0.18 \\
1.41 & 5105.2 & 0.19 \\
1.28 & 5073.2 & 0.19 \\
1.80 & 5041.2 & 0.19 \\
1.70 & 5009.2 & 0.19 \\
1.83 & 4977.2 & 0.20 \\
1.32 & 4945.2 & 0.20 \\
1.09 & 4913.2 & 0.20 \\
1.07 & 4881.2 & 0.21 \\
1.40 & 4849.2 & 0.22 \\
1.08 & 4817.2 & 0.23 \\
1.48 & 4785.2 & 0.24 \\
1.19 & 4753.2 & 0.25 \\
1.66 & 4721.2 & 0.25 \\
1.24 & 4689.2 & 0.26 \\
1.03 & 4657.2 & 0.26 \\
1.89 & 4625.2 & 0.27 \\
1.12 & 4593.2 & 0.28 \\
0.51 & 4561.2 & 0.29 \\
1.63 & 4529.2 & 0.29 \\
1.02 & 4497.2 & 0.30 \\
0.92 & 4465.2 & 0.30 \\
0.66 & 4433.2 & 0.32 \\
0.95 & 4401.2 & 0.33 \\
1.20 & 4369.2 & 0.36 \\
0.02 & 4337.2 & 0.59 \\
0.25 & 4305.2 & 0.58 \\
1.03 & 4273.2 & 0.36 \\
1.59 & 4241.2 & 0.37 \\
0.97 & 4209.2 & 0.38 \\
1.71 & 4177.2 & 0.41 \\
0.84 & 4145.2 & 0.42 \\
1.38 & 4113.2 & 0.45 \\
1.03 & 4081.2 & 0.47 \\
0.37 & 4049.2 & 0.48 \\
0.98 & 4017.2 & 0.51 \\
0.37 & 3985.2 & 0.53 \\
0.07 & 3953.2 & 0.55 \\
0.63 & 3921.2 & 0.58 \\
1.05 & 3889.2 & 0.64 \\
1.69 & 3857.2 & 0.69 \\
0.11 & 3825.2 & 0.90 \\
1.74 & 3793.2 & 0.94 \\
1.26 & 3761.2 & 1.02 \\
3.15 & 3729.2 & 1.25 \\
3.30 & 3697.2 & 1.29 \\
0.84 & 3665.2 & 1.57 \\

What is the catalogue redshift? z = 0.241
